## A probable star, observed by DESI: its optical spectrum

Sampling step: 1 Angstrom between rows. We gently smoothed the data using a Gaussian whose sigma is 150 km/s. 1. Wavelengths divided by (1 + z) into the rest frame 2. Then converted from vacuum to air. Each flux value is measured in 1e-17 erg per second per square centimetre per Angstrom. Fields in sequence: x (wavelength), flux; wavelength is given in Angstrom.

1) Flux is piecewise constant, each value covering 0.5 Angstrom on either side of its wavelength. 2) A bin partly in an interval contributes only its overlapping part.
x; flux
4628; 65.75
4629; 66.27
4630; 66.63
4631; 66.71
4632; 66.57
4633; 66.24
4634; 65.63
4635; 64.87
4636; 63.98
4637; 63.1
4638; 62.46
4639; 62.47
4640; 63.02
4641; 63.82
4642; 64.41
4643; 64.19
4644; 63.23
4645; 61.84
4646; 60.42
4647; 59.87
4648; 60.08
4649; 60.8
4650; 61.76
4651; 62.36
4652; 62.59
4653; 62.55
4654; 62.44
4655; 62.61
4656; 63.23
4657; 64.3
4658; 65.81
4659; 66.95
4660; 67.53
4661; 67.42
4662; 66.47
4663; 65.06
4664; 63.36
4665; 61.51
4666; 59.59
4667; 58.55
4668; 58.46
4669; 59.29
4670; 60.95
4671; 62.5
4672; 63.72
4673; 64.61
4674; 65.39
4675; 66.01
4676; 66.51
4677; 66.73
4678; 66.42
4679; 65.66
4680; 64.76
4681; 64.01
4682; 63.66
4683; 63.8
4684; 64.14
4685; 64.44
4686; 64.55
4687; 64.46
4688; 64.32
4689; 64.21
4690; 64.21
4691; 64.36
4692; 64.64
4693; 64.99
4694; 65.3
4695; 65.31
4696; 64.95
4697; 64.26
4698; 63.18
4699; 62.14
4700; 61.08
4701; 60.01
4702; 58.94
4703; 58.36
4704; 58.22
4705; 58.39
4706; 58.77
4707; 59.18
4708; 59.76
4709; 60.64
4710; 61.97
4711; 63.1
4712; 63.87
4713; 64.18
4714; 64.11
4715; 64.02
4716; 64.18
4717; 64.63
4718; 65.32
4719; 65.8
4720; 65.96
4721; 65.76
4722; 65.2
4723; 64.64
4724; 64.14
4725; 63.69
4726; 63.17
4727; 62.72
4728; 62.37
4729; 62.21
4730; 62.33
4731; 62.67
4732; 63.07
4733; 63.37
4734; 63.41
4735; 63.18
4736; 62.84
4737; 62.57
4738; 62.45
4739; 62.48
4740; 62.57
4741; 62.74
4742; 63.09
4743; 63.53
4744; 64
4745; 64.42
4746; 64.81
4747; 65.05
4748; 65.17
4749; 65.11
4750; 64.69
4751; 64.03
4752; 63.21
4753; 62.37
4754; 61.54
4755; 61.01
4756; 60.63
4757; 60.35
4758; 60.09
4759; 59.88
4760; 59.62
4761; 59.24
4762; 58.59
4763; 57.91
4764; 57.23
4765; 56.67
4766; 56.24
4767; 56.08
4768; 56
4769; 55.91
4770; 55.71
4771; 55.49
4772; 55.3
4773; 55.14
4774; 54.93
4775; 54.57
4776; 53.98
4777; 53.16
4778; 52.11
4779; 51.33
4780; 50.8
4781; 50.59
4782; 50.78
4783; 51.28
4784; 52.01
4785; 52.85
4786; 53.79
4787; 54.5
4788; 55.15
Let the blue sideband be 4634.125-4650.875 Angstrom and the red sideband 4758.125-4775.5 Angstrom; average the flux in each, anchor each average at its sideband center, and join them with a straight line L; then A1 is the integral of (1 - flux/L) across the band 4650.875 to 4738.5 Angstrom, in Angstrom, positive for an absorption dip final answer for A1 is -4.7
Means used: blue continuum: 62.6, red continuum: 56.8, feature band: 63.4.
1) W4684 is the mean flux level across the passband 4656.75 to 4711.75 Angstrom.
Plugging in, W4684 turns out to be 63.2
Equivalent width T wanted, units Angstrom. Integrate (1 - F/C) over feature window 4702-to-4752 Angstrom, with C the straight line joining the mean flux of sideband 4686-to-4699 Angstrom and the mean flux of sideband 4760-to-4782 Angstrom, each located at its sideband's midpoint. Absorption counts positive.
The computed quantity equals -2.3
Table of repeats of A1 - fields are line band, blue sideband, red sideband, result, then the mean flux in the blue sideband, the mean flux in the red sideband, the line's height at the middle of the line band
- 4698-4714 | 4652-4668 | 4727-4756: 0.66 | 63.6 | 63.2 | 63.4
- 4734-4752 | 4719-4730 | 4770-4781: -1.04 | 64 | 53.6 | 60.2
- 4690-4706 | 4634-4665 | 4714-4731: 0.41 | 63.4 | 64.1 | 63.9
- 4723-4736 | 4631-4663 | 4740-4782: -0.63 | 63.7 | 58.8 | 60.1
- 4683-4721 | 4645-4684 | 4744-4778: -0.79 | 63.4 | 59.2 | 61.7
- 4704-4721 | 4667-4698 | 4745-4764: 0.12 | 64.1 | 61.8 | 63.1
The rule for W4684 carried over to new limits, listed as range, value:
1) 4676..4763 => 63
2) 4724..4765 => 62.3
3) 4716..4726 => 64.9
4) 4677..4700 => 64.4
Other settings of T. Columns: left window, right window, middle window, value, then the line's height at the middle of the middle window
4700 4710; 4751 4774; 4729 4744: -1.03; 58.9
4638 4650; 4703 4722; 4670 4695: -0.89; 62.4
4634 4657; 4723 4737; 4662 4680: -0.16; 62.8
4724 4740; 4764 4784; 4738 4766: -1.48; 58.7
